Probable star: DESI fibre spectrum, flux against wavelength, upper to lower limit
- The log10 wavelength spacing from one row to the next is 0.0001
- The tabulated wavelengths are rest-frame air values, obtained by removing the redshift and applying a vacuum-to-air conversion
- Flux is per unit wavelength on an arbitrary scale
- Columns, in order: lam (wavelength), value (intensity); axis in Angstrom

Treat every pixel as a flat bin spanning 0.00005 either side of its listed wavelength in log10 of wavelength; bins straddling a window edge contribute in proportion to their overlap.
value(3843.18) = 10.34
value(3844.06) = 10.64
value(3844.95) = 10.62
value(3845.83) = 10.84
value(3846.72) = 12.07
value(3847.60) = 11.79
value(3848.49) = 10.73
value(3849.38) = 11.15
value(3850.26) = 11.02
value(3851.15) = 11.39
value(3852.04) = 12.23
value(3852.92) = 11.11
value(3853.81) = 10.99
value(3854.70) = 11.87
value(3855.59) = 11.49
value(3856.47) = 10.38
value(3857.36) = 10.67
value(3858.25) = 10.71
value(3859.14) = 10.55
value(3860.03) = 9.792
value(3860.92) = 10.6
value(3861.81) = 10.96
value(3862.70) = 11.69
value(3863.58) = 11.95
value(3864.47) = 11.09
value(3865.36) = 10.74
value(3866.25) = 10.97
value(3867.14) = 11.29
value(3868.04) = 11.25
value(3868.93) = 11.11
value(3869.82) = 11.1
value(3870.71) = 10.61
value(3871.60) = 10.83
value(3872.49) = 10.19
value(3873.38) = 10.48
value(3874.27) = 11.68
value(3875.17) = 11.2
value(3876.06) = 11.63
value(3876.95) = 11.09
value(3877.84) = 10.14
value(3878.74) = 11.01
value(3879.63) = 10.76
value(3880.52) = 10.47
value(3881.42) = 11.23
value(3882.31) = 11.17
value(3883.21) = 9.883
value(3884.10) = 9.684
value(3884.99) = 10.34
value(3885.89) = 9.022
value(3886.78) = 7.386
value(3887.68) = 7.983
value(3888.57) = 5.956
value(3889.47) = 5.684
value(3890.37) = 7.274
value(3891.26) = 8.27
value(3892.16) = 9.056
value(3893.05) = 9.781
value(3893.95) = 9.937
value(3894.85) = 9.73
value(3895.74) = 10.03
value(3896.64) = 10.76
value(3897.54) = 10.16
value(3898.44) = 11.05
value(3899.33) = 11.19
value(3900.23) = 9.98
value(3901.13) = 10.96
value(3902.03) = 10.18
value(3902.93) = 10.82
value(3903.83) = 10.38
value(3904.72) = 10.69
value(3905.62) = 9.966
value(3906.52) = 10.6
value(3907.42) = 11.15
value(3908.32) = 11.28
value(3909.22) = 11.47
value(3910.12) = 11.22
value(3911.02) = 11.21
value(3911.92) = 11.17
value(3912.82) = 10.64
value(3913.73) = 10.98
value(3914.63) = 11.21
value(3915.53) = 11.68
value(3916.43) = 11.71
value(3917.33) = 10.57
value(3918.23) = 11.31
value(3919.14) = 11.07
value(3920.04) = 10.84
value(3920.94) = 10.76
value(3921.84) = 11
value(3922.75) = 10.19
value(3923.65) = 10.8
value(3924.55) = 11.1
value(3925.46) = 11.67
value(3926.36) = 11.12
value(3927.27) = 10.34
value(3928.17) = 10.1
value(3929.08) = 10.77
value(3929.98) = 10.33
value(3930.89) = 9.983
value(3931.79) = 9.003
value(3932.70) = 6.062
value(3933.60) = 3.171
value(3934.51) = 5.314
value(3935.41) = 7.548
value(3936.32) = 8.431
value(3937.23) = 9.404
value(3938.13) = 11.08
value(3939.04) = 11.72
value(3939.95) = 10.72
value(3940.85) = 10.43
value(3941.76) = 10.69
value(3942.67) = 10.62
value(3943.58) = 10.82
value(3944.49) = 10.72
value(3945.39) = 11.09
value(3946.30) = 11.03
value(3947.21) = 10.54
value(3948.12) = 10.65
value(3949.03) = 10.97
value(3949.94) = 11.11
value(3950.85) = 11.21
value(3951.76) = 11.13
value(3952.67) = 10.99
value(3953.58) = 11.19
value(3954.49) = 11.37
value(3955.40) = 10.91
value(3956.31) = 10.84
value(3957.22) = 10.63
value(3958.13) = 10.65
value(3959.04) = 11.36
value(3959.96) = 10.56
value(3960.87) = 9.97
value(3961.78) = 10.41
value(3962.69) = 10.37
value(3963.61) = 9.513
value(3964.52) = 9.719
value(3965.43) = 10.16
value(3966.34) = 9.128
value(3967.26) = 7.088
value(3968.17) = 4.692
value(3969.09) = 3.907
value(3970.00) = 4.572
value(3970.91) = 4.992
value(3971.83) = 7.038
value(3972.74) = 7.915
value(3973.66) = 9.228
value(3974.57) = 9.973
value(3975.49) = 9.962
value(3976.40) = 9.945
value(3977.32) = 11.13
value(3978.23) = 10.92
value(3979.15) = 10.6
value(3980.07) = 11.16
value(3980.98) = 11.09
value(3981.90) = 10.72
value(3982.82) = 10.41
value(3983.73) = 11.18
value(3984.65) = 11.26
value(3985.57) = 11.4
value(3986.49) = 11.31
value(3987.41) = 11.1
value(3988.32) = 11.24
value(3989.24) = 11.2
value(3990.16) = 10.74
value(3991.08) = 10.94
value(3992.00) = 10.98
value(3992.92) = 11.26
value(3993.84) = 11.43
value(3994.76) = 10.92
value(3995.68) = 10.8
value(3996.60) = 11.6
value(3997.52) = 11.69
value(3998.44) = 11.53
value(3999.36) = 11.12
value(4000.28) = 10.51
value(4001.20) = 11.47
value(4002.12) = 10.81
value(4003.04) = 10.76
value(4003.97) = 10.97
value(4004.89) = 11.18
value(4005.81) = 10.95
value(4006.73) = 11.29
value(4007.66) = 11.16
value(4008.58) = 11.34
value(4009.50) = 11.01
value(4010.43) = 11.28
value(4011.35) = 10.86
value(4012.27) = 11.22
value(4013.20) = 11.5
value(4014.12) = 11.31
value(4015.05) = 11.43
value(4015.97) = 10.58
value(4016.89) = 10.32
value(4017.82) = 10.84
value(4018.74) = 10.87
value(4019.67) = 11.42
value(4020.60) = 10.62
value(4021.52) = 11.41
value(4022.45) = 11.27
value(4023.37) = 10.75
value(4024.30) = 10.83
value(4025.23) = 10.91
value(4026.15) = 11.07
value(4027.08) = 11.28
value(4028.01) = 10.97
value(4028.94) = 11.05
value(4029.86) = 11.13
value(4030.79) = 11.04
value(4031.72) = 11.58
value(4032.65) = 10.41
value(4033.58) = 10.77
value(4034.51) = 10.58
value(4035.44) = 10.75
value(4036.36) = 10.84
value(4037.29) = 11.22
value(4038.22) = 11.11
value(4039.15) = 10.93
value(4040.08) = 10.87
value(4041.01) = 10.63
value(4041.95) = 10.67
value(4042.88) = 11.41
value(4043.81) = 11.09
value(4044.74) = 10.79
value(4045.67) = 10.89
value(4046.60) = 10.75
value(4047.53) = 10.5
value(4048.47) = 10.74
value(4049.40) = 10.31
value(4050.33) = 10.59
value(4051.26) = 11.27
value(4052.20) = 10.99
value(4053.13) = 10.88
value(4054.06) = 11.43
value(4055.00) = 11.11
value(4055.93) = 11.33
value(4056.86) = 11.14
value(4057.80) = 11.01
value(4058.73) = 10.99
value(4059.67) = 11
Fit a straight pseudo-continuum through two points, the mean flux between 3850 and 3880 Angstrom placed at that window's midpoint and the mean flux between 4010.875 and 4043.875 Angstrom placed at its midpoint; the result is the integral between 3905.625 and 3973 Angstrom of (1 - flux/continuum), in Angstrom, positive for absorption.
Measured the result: 6.3 Angstrom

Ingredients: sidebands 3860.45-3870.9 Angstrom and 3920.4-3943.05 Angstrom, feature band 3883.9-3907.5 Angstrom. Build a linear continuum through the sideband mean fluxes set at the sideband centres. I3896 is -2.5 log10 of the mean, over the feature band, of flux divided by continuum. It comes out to 0.10 mag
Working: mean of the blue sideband 11.1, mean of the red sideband 9.7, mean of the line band 9.53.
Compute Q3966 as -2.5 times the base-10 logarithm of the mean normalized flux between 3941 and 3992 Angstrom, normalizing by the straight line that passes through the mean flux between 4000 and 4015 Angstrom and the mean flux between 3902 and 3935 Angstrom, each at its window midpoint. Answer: 0.07 mag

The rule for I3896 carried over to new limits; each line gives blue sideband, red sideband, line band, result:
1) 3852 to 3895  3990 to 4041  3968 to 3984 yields 0.21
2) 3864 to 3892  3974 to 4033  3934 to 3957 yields 0.02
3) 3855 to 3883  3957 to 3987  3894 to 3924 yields -0.05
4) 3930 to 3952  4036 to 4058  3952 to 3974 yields 0.10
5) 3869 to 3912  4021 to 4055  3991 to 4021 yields -0.03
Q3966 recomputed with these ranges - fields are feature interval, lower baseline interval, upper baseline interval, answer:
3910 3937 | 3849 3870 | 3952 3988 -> 0.03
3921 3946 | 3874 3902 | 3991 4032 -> 0.05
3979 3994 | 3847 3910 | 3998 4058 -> -0.02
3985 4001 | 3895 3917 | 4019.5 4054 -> -0.03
